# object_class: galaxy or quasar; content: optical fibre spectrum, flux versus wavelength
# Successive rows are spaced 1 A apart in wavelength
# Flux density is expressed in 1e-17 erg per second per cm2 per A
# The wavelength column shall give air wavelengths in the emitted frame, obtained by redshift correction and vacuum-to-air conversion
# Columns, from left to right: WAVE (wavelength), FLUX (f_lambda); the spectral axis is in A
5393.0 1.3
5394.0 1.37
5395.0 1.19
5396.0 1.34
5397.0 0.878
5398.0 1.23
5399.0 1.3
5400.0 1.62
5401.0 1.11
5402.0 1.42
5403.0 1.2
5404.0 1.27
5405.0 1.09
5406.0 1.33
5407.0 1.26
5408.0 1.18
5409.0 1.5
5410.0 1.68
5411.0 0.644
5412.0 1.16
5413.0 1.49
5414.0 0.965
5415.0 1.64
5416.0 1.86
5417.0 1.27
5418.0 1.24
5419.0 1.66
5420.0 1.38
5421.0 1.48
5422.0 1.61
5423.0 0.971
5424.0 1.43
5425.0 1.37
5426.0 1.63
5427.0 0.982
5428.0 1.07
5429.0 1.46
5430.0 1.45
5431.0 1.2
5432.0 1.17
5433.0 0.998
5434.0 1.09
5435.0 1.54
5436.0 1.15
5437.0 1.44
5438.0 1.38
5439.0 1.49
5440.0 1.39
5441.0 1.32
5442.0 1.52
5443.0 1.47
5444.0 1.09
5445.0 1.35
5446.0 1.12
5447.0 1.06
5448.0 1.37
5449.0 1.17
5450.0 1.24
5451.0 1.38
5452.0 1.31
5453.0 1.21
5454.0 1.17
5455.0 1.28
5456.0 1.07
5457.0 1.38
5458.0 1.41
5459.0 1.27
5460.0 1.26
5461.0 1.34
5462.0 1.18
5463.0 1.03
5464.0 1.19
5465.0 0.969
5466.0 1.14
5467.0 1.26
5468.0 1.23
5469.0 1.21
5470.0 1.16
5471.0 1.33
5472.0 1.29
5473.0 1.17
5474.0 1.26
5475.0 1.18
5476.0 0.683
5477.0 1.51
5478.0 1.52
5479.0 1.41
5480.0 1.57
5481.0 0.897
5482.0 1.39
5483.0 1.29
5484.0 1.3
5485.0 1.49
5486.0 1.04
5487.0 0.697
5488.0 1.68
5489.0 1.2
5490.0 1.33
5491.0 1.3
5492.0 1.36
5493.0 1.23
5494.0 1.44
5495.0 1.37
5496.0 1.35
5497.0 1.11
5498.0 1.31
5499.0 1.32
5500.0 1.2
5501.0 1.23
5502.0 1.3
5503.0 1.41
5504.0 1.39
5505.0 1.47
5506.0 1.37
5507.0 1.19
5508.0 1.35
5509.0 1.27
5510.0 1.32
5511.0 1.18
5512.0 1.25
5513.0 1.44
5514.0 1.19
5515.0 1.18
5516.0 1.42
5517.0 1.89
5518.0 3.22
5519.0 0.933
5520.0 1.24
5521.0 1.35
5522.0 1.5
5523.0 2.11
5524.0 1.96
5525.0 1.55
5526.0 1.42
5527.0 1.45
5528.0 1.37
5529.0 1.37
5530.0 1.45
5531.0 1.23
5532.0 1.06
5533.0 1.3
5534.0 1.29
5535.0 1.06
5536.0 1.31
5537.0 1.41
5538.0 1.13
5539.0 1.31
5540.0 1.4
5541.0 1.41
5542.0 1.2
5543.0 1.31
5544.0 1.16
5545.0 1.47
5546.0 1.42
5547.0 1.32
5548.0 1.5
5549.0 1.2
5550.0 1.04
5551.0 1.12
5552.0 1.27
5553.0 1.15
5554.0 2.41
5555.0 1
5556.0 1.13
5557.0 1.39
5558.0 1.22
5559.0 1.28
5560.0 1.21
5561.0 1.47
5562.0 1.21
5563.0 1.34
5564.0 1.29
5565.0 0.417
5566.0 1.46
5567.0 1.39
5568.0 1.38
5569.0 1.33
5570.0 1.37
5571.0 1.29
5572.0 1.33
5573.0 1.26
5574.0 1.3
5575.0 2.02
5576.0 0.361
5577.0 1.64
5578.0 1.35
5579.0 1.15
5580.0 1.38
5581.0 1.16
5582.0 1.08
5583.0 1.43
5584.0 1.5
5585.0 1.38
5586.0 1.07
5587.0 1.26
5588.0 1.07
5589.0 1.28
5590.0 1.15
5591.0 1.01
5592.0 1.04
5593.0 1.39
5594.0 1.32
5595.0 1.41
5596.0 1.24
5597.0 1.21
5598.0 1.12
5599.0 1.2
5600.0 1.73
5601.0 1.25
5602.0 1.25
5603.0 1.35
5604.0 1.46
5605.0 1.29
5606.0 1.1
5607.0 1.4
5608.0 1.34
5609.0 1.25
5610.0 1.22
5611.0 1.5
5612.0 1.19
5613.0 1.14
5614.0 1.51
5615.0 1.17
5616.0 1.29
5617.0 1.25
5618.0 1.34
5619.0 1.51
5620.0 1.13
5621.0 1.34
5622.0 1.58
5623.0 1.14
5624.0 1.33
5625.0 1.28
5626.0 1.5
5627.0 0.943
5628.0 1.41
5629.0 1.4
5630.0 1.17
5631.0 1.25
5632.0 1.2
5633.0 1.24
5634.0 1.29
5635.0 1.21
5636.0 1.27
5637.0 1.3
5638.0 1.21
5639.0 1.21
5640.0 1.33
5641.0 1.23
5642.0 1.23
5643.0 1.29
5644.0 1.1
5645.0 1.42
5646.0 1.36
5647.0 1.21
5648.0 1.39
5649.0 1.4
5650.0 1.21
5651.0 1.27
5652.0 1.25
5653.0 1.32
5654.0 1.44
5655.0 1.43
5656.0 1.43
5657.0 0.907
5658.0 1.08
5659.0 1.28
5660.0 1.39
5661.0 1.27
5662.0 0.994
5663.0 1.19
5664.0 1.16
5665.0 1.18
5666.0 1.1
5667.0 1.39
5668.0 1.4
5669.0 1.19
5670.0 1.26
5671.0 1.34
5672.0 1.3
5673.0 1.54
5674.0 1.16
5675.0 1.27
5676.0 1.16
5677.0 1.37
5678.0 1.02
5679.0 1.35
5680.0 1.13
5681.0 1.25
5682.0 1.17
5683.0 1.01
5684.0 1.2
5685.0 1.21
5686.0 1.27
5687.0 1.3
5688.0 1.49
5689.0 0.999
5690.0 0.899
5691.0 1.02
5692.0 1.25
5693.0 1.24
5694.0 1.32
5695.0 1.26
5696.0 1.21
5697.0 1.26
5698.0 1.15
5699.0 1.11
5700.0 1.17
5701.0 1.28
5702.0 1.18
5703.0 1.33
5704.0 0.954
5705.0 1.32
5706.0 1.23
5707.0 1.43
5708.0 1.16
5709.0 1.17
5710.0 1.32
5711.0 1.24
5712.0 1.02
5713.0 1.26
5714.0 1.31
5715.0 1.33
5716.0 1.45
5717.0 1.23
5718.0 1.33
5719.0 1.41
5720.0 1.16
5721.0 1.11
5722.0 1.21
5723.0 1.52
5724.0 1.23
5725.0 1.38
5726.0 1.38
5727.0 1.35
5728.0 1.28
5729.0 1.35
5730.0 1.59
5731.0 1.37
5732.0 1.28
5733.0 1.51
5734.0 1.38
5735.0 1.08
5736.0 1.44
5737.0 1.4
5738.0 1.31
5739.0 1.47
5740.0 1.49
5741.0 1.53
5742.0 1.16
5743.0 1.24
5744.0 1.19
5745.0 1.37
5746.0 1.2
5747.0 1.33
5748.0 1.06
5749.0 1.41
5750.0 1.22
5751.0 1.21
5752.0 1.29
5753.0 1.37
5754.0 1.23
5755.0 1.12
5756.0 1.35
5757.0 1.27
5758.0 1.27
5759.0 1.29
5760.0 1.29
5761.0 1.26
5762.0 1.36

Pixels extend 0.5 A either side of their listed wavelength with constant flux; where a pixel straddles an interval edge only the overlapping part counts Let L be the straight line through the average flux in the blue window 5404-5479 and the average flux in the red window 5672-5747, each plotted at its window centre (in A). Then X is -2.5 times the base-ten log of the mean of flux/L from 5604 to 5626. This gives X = -0.03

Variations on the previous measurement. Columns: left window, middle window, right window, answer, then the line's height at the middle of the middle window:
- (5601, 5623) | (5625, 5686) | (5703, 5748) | 0.046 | 1.31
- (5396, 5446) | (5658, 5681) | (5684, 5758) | 0.031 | 1.28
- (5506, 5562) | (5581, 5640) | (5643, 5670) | 0.022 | 1.3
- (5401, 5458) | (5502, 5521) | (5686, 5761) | -0.102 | 1.3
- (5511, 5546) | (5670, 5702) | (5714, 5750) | 0.112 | 1.35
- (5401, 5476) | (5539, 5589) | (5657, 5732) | -0.026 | 1.26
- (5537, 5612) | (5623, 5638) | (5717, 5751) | 0.030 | 1.3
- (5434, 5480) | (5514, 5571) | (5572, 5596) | -0.087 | 1.26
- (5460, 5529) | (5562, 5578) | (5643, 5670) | 0.019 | 1.3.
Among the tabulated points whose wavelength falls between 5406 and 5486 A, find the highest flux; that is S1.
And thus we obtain 1.86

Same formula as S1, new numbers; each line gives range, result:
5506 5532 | 3.22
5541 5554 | 2.41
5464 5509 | 1.68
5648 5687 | 1.54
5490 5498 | 1.44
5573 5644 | 2.02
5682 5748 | 1.59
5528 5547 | 1.47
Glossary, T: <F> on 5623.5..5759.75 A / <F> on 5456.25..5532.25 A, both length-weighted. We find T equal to 0.95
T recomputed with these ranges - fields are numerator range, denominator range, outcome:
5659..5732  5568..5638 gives 0.97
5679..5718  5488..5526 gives 0.86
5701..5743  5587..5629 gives 1.02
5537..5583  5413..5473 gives 1.00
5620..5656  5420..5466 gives 1.01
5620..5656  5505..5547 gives 0.92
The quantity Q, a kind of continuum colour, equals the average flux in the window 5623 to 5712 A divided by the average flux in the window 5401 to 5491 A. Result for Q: 0.97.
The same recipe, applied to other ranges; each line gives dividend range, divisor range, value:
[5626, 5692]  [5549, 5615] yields 0.97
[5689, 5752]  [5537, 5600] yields 0.99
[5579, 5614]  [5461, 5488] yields 1.04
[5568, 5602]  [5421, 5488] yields 1.01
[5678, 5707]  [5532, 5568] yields 0.93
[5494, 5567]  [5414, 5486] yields 1.05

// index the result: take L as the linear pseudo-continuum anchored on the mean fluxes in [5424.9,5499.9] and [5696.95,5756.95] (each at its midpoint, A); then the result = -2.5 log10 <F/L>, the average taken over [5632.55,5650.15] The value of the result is 0.01 mag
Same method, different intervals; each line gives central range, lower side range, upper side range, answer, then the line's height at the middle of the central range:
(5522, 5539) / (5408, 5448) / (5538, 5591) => -0.088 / 1.29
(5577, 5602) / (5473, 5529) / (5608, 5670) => 0.036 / 1.31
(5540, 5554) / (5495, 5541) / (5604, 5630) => 0.036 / 1.36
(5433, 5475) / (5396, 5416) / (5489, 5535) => 0.062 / 1.33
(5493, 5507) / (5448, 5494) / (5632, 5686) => -0.061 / 1.25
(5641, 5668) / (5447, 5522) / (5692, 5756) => 0.024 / 1.29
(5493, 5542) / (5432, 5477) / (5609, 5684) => -0.114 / 1.25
